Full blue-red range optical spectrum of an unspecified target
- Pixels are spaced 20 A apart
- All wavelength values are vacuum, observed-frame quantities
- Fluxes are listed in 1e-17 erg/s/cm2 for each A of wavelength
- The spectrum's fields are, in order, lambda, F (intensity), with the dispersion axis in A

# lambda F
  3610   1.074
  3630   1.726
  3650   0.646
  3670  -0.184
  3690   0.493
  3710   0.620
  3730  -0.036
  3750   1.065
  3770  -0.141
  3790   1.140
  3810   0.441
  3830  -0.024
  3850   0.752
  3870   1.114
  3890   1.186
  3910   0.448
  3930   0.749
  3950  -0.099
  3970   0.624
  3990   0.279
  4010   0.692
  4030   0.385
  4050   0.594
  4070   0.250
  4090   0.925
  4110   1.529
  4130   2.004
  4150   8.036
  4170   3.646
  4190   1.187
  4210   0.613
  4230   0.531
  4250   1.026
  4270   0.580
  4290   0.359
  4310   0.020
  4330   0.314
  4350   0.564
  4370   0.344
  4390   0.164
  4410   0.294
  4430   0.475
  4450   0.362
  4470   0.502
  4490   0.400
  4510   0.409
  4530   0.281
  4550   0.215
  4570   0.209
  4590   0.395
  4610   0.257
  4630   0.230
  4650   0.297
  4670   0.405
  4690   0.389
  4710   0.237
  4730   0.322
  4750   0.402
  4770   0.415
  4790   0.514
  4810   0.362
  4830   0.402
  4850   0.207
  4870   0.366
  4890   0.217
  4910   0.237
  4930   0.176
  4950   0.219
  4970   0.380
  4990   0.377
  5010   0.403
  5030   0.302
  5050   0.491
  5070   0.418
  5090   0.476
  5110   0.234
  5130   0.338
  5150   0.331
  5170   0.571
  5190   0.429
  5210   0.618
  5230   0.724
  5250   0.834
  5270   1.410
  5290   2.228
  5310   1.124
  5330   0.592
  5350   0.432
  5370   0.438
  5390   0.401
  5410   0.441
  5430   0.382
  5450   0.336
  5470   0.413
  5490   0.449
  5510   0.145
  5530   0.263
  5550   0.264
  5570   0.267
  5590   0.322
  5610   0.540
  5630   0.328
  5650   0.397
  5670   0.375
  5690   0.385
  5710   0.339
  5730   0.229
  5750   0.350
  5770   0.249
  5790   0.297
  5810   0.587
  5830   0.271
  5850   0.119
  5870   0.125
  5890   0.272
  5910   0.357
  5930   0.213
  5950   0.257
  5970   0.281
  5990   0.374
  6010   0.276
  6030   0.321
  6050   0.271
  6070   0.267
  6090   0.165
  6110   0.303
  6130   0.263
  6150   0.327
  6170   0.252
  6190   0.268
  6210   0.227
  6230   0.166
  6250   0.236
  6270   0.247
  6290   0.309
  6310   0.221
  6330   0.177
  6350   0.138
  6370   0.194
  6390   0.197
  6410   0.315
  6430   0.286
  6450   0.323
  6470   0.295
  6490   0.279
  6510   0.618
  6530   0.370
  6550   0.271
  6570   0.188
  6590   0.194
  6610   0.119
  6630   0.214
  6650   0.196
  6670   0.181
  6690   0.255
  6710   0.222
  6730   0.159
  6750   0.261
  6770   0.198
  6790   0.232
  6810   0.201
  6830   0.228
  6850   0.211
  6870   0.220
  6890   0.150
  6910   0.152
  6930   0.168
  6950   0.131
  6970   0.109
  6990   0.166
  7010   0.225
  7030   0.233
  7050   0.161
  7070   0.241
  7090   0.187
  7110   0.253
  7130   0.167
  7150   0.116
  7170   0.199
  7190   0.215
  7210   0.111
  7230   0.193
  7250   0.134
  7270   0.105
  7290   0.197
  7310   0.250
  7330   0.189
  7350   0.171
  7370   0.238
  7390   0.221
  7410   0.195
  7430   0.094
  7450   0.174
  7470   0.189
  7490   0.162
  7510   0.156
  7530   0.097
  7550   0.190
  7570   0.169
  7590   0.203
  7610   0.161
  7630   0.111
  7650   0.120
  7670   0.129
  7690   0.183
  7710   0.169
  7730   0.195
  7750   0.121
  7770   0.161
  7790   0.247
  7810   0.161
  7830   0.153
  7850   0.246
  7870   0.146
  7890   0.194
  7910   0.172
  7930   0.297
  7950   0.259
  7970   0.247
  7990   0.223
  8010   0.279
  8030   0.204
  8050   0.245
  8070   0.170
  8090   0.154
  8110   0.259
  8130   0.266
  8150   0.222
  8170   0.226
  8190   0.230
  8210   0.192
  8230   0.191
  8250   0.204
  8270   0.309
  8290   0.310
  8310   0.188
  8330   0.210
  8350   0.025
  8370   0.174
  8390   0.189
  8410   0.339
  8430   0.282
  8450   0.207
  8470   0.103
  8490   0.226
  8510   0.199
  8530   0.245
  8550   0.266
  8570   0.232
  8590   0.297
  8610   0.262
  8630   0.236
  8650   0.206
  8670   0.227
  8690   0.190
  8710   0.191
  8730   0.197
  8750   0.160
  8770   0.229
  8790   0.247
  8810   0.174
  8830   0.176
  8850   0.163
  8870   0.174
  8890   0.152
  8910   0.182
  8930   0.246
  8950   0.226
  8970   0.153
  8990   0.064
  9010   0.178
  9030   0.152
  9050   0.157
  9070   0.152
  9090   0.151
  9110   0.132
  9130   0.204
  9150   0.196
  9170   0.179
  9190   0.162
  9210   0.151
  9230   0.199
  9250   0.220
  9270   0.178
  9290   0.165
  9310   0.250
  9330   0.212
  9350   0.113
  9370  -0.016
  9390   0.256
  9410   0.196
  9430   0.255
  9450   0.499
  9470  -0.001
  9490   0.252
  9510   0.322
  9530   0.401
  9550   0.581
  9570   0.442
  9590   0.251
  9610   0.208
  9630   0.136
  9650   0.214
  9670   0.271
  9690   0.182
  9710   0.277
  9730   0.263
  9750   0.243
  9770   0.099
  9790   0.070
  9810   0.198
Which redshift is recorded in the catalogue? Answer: 2.414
